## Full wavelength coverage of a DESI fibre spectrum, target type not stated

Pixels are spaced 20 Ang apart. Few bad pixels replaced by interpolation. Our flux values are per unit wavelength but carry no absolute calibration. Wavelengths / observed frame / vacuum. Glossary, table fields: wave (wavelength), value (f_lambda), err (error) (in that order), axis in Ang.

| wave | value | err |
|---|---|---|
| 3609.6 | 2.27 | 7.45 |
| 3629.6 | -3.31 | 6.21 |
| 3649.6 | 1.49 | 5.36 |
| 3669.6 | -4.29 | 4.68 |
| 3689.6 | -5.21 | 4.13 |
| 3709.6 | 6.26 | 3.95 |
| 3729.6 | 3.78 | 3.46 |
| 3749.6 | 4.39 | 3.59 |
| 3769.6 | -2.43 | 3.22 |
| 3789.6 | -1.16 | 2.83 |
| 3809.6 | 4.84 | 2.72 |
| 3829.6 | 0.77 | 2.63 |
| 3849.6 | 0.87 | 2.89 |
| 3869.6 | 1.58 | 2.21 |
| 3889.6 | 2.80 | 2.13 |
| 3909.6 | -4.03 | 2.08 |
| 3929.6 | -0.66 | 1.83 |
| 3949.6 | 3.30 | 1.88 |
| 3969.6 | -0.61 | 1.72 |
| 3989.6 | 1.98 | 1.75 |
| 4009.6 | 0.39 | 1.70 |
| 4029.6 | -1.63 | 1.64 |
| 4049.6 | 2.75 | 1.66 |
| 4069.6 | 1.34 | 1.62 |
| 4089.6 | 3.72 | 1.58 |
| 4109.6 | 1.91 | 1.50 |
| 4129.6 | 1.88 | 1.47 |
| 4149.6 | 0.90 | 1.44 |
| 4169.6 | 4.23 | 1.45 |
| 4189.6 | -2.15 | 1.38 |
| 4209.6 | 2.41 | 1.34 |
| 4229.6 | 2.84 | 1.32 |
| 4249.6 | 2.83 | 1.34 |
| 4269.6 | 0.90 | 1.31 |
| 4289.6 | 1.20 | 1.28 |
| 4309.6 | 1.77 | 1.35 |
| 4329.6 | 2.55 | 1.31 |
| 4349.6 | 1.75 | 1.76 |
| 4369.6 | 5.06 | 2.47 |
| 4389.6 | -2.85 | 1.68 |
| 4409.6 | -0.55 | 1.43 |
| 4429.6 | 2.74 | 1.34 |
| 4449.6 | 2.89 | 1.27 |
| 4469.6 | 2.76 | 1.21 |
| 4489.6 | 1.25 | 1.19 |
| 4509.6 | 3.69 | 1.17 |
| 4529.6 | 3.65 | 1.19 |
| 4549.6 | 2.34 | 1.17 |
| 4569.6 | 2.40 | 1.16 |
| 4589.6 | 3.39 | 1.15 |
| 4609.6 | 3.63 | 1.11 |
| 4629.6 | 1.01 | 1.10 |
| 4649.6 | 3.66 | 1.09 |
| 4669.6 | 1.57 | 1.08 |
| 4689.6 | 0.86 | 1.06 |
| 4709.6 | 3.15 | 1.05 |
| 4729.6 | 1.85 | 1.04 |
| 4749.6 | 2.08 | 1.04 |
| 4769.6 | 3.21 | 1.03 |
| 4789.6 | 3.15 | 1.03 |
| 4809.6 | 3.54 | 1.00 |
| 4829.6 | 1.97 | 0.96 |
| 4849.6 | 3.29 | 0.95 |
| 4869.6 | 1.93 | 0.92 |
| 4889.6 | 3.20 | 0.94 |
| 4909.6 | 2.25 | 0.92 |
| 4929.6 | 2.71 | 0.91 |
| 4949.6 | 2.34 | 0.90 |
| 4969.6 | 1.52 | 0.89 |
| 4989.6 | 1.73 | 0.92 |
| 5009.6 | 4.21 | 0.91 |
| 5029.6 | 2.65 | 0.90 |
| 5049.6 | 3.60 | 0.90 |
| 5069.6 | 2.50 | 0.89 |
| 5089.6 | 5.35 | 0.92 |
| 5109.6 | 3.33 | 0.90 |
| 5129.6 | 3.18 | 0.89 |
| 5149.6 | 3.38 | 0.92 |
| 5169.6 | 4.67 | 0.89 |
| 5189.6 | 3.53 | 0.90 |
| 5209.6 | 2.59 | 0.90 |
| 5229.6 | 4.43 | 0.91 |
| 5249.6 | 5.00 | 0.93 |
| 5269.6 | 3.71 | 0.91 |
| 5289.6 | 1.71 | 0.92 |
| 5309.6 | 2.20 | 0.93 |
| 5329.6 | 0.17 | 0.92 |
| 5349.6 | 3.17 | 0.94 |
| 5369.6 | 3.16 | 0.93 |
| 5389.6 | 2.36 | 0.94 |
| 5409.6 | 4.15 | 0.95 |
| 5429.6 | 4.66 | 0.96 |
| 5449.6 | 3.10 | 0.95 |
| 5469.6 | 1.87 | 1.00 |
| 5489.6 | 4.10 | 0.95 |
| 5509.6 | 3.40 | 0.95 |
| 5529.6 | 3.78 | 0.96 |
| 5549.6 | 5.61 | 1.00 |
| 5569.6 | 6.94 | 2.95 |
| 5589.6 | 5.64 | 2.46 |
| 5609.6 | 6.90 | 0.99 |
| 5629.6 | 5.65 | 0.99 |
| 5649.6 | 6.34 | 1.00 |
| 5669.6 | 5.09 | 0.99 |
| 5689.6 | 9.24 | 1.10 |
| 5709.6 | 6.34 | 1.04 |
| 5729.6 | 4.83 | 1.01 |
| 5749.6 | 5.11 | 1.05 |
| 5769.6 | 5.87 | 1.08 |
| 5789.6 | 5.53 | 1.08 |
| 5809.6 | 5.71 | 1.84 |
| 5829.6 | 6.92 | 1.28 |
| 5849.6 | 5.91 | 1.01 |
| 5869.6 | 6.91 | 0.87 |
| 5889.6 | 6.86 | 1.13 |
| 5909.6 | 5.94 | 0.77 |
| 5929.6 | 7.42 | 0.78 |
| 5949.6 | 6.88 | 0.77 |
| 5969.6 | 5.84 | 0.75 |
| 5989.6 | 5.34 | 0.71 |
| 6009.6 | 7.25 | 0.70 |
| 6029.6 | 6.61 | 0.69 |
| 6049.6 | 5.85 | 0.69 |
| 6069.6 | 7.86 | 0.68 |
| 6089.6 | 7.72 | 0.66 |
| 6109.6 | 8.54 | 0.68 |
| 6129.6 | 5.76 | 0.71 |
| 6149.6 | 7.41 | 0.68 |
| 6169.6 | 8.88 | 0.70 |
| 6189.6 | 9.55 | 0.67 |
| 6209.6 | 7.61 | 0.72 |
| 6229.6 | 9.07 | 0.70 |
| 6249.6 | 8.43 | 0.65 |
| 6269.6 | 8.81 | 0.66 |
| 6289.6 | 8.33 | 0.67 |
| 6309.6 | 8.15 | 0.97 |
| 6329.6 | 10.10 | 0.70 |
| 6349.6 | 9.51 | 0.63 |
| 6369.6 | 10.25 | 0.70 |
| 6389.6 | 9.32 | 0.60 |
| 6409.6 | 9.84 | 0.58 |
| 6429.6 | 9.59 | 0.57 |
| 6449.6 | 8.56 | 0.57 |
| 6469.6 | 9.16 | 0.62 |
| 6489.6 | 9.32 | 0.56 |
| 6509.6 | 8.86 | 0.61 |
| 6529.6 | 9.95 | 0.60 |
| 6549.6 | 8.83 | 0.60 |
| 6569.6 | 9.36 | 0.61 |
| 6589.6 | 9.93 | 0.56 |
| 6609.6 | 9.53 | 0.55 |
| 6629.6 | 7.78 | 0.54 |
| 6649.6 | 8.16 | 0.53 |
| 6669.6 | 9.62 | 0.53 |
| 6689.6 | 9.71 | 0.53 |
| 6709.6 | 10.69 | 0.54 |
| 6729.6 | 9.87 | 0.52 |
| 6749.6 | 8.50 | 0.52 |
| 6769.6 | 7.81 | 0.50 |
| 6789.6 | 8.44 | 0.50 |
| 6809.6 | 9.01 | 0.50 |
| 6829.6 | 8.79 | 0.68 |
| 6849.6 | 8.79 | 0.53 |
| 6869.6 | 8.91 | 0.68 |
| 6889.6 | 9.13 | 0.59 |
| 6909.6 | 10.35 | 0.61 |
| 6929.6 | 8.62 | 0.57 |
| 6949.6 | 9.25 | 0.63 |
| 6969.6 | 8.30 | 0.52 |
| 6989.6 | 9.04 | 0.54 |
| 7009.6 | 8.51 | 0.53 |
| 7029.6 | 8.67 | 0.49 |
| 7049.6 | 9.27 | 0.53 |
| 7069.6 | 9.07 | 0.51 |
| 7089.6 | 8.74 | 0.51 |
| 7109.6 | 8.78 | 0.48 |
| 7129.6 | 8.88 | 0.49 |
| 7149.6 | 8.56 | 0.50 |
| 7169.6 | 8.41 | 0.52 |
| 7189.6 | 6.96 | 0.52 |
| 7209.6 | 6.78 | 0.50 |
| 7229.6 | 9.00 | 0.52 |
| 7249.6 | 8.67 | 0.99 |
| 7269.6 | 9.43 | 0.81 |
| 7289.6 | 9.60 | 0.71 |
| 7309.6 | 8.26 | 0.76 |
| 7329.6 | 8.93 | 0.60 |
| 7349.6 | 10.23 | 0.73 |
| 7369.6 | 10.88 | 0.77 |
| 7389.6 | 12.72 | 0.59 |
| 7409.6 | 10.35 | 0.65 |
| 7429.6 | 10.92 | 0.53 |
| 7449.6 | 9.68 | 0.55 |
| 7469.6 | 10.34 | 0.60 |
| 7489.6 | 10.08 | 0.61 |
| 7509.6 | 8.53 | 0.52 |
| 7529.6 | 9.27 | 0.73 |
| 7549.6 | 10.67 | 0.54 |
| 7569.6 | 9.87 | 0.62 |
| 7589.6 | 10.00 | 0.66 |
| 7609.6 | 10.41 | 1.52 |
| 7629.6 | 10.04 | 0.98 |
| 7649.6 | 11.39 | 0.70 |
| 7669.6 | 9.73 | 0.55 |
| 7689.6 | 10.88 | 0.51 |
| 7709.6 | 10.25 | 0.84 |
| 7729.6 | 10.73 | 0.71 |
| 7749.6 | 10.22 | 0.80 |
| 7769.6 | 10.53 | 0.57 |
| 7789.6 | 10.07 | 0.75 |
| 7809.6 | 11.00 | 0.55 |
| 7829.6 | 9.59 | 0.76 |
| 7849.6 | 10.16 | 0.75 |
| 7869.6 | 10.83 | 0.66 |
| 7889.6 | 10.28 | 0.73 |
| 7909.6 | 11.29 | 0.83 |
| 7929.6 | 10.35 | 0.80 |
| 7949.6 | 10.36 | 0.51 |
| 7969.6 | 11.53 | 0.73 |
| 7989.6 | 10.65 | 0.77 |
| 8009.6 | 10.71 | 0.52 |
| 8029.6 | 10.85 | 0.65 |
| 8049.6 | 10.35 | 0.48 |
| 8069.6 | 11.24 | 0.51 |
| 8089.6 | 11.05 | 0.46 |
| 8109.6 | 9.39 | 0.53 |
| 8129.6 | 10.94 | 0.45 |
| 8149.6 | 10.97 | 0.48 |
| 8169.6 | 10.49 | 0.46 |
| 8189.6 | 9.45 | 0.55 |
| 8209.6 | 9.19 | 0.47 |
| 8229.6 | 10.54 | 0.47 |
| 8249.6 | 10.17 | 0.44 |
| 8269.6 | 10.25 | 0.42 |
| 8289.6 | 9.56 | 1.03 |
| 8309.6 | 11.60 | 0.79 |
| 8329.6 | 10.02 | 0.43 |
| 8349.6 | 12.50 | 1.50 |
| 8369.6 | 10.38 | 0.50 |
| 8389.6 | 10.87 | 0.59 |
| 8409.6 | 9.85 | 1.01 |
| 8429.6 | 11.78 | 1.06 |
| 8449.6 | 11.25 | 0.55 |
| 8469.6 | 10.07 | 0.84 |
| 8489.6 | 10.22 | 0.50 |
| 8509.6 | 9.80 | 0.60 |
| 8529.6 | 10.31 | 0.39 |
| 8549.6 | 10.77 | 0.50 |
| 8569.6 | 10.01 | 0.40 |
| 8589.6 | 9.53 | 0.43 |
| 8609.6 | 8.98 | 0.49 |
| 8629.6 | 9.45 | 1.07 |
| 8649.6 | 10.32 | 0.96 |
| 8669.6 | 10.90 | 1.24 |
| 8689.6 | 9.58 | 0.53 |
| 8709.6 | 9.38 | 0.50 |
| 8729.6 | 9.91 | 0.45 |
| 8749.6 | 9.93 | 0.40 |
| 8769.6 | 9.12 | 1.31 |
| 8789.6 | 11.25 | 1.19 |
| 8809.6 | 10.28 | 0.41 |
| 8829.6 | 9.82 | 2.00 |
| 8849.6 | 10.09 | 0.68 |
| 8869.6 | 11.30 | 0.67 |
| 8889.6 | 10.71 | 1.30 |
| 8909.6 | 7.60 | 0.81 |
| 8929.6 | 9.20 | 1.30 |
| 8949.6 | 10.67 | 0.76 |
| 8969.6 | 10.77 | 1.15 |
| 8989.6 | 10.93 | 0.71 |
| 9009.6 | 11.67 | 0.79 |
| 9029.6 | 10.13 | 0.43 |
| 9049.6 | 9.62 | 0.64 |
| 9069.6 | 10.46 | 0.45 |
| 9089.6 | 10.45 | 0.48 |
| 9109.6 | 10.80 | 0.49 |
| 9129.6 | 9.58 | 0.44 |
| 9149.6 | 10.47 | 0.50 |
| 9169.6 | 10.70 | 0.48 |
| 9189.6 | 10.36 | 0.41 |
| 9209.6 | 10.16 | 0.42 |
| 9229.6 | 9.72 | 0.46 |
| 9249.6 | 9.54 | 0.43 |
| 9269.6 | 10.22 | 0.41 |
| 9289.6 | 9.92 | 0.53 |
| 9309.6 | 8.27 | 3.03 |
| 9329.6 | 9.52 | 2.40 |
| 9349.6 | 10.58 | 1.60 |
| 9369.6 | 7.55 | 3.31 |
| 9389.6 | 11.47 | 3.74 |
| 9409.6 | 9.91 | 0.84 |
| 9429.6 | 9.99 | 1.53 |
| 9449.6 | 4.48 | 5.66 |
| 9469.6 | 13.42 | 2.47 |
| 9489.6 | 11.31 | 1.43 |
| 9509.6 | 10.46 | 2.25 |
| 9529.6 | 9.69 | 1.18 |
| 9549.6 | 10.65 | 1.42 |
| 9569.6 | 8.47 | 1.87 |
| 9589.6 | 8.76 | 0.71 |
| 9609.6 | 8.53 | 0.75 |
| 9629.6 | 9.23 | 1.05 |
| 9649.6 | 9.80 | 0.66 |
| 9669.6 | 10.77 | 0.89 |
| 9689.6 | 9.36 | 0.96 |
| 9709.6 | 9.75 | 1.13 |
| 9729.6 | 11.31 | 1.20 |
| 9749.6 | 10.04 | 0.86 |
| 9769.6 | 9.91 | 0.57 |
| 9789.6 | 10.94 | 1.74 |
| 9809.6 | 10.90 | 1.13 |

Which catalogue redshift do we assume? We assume 0.39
